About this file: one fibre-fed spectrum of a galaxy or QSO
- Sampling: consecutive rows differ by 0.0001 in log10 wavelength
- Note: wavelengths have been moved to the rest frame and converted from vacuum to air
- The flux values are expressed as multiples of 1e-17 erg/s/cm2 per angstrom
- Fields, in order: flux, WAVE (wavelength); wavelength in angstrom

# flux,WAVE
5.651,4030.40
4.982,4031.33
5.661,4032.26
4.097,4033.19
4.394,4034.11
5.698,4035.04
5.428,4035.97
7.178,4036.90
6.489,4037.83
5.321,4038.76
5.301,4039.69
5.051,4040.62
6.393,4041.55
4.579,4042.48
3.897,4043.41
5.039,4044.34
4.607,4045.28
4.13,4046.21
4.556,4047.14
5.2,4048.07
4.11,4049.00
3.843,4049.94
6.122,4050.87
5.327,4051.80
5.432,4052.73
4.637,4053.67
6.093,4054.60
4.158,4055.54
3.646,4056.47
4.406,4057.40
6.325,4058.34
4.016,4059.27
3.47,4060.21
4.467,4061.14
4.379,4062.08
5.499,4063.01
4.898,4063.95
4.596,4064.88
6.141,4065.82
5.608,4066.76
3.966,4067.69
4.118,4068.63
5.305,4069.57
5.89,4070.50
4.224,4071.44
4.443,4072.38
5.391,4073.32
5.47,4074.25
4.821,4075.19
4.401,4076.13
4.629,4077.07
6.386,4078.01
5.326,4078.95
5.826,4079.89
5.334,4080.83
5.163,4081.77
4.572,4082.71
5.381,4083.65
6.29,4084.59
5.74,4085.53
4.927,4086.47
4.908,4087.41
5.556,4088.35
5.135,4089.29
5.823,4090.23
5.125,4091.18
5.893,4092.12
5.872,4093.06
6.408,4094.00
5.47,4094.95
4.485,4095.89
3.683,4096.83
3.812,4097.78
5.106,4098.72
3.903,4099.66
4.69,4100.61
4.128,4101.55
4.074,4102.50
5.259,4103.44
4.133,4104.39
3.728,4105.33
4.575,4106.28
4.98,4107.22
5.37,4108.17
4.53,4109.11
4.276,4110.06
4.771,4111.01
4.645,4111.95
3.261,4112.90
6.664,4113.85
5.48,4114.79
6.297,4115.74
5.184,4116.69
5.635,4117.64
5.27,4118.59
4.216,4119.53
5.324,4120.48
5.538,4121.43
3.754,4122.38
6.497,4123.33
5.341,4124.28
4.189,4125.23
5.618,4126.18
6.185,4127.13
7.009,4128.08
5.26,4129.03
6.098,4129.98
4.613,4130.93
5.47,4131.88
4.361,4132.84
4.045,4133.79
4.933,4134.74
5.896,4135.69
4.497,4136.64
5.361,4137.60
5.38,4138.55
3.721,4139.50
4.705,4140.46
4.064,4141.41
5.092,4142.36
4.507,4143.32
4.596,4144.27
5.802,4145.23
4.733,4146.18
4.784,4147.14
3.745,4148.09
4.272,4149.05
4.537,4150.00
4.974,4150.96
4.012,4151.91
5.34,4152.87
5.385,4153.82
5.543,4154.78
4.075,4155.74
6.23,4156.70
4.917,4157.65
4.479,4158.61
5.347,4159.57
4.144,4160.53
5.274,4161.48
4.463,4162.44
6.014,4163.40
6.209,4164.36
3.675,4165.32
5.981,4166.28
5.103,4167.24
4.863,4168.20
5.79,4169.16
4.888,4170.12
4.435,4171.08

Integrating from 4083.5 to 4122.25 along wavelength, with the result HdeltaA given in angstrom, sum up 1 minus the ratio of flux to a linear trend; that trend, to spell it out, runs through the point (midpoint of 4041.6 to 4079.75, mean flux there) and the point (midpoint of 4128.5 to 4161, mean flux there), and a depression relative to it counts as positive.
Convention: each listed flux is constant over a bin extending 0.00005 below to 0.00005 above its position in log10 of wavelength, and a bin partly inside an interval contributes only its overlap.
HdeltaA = -1.1 angstrom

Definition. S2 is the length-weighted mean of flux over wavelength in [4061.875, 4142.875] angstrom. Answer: 5.05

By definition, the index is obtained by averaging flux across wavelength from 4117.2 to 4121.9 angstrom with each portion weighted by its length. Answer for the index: 5.2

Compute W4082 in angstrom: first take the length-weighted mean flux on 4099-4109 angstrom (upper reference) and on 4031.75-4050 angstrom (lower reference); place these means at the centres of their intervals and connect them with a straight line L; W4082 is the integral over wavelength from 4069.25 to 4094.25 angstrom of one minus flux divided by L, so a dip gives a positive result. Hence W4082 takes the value -3.38 angstrom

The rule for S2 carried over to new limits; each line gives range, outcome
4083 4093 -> 5.48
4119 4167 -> 5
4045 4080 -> 4.88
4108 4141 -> 5.12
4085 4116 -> 4.92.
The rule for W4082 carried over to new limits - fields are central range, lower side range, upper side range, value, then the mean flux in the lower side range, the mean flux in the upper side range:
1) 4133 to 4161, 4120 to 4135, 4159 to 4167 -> 2.1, 5.27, 5.13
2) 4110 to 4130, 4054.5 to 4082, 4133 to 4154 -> -2.1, 4.93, 4.73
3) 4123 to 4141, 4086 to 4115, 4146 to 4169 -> -1.1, 4.86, 4.93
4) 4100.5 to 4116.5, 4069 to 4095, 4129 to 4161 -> 1.1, 5.34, 4.84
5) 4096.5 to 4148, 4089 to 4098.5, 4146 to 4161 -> 0.8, 5.17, 4.78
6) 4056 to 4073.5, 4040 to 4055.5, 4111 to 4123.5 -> 0.7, 4.92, 5.17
